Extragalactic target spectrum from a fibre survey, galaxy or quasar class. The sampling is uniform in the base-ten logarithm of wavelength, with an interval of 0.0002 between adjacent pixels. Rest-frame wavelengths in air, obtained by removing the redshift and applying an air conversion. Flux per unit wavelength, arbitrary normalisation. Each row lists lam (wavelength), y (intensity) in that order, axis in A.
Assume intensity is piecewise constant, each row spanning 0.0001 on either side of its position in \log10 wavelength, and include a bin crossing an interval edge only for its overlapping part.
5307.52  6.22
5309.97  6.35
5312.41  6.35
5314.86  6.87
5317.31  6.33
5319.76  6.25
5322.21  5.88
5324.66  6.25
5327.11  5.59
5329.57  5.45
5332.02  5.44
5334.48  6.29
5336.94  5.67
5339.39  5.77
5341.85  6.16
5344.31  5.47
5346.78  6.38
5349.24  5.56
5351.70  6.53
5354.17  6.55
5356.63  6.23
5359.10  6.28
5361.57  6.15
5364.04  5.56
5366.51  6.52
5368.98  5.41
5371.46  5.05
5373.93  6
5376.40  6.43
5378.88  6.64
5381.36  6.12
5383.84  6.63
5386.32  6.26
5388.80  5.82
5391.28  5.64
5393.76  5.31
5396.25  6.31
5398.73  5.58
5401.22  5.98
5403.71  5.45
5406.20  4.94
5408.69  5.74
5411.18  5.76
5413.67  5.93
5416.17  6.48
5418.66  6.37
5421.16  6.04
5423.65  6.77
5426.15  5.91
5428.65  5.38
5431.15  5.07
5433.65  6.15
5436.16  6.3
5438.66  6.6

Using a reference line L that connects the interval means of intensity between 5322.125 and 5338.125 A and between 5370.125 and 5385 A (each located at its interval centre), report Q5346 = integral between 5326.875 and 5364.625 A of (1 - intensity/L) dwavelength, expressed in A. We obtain -0.35 A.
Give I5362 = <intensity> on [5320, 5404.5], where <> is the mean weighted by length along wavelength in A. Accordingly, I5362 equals 5.96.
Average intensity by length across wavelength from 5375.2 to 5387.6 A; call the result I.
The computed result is 6.41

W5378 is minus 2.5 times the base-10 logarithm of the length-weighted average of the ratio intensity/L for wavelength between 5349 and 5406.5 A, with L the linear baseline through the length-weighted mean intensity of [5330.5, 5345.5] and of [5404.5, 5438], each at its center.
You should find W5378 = -0.02 mag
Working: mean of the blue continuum 5.8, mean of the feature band 5.98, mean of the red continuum 5.92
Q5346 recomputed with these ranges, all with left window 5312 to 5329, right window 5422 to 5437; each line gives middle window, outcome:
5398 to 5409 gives 0.9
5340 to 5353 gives 0.2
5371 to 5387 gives -0.5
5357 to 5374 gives 0.6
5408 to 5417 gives 0.0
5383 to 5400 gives 0.3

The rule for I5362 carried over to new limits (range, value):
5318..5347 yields 5.87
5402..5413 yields 5.52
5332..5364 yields 6.04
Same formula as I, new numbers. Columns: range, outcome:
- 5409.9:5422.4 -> 6.11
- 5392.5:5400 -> 5.73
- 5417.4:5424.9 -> 6.4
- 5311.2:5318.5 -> 6.51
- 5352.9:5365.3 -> 6.15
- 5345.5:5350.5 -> 5.97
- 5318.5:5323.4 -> 6.07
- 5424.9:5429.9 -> 5.64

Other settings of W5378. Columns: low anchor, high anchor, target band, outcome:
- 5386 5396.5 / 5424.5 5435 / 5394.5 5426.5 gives -0.04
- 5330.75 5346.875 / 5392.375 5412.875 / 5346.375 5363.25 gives -0.08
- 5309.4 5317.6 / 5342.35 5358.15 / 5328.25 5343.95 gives 0.09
